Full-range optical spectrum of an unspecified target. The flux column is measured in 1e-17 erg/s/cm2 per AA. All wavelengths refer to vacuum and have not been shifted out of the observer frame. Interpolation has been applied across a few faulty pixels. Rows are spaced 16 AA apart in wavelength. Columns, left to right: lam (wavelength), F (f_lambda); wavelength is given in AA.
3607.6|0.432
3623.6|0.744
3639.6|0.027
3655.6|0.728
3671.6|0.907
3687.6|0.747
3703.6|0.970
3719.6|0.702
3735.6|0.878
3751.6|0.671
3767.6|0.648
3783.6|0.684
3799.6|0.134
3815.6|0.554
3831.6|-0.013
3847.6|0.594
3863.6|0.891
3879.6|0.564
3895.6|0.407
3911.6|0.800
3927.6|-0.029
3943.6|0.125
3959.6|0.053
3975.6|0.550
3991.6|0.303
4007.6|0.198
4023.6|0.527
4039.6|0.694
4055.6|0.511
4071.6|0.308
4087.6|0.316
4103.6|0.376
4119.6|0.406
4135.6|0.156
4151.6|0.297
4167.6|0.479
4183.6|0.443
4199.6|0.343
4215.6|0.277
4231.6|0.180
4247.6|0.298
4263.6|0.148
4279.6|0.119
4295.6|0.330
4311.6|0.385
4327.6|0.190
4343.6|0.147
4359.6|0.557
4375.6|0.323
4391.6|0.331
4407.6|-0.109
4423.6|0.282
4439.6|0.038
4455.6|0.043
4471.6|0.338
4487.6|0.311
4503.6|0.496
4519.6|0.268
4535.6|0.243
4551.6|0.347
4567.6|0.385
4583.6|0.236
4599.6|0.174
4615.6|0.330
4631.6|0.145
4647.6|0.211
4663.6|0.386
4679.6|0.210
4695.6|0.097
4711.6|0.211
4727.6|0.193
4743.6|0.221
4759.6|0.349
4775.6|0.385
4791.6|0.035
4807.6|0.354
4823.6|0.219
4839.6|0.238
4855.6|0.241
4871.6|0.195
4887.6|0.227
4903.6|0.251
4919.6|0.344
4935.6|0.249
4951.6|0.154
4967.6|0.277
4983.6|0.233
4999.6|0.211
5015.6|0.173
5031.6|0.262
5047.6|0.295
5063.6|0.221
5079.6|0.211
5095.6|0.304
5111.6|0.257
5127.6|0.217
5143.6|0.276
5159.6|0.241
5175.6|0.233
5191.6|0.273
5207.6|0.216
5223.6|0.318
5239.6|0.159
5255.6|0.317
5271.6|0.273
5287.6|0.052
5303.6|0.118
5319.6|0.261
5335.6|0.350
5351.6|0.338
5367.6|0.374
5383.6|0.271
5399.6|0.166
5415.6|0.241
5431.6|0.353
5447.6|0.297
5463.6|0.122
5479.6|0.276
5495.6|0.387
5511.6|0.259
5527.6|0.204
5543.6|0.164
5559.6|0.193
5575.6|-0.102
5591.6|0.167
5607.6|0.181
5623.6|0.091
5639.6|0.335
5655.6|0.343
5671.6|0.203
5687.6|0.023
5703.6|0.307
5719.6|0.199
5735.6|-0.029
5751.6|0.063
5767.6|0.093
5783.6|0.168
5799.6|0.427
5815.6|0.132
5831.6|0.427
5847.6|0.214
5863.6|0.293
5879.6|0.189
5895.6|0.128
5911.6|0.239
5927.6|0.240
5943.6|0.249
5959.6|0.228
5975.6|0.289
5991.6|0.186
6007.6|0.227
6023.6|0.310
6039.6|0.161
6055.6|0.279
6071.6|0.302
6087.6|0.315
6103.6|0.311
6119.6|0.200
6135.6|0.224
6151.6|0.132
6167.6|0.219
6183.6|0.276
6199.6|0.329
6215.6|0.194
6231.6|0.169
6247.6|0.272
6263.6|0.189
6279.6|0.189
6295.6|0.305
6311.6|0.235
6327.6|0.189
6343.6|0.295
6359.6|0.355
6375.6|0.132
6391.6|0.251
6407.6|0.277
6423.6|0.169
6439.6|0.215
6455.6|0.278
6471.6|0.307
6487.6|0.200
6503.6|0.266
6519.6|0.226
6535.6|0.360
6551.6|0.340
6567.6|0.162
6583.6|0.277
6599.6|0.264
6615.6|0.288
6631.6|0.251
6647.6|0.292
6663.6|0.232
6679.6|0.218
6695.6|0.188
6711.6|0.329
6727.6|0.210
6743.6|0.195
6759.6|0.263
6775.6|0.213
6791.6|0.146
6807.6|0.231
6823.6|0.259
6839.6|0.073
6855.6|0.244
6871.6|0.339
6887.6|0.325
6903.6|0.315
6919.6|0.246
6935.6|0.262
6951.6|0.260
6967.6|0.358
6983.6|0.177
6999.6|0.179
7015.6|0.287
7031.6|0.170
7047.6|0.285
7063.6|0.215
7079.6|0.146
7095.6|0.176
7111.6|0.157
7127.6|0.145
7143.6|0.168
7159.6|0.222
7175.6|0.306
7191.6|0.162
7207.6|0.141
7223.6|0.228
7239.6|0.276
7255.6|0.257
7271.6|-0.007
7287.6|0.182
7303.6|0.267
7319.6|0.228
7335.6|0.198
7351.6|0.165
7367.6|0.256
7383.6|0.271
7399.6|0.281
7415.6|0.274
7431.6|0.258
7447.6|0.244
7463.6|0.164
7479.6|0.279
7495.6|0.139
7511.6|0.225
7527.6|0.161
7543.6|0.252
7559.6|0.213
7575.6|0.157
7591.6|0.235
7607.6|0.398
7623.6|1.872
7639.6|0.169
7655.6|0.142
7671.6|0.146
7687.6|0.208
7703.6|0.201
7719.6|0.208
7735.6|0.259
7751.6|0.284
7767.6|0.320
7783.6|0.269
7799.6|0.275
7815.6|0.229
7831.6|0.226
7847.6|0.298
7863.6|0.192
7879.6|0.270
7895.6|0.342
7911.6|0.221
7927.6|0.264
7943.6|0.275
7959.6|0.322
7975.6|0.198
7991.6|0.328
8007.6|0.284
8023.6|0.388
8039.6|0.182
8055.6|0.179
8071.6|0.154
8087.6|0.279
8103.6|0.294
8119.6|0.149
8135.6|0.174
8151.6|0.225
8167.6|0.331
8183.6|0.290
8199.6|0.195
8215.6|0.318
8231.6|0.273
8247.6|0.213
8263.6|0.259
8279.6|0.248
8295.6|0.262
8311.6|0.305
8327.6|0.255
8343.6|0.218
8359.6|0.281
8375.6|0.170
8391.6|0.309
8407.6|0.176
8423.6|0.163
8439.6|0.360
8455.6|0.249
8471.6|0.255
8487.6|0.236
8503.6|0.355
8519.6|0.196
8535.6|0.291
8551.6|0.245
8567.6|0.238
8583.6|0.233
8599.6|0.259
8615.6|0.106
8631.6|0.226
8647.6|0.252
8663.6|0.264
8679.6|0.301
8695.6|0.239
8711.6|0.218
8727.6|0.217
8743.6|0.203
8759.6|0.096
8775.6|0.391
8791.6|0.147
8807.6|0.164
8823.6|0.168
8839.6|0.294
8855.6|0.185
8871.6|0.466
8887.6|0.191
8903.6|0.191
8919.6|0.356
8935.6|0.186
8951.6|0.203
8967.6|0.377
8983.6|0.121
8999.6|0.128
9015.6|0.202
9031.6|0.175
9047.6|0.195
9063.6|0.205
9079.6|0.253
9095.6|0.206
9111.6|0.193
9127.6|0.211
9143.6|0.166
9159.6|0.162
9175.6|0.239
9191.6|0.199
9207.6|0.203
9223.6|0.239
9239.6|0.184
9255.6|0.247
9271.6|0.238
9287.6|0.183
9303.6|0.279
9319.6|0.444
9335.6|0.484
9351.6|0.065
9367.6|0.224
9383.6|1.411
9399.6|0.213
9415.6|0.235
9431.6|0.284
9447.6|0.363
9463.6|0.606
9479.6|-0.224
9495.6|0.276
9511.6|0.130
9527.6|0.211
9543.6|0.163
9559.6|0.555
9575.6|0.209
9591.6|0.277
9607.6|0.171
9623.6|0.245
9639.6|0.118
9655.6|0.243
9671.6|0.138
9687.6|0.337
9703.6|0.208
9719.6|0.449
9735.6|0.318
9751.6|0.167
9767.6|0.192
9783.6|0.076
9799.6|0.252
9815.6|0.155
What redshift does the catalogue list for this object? 1.044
